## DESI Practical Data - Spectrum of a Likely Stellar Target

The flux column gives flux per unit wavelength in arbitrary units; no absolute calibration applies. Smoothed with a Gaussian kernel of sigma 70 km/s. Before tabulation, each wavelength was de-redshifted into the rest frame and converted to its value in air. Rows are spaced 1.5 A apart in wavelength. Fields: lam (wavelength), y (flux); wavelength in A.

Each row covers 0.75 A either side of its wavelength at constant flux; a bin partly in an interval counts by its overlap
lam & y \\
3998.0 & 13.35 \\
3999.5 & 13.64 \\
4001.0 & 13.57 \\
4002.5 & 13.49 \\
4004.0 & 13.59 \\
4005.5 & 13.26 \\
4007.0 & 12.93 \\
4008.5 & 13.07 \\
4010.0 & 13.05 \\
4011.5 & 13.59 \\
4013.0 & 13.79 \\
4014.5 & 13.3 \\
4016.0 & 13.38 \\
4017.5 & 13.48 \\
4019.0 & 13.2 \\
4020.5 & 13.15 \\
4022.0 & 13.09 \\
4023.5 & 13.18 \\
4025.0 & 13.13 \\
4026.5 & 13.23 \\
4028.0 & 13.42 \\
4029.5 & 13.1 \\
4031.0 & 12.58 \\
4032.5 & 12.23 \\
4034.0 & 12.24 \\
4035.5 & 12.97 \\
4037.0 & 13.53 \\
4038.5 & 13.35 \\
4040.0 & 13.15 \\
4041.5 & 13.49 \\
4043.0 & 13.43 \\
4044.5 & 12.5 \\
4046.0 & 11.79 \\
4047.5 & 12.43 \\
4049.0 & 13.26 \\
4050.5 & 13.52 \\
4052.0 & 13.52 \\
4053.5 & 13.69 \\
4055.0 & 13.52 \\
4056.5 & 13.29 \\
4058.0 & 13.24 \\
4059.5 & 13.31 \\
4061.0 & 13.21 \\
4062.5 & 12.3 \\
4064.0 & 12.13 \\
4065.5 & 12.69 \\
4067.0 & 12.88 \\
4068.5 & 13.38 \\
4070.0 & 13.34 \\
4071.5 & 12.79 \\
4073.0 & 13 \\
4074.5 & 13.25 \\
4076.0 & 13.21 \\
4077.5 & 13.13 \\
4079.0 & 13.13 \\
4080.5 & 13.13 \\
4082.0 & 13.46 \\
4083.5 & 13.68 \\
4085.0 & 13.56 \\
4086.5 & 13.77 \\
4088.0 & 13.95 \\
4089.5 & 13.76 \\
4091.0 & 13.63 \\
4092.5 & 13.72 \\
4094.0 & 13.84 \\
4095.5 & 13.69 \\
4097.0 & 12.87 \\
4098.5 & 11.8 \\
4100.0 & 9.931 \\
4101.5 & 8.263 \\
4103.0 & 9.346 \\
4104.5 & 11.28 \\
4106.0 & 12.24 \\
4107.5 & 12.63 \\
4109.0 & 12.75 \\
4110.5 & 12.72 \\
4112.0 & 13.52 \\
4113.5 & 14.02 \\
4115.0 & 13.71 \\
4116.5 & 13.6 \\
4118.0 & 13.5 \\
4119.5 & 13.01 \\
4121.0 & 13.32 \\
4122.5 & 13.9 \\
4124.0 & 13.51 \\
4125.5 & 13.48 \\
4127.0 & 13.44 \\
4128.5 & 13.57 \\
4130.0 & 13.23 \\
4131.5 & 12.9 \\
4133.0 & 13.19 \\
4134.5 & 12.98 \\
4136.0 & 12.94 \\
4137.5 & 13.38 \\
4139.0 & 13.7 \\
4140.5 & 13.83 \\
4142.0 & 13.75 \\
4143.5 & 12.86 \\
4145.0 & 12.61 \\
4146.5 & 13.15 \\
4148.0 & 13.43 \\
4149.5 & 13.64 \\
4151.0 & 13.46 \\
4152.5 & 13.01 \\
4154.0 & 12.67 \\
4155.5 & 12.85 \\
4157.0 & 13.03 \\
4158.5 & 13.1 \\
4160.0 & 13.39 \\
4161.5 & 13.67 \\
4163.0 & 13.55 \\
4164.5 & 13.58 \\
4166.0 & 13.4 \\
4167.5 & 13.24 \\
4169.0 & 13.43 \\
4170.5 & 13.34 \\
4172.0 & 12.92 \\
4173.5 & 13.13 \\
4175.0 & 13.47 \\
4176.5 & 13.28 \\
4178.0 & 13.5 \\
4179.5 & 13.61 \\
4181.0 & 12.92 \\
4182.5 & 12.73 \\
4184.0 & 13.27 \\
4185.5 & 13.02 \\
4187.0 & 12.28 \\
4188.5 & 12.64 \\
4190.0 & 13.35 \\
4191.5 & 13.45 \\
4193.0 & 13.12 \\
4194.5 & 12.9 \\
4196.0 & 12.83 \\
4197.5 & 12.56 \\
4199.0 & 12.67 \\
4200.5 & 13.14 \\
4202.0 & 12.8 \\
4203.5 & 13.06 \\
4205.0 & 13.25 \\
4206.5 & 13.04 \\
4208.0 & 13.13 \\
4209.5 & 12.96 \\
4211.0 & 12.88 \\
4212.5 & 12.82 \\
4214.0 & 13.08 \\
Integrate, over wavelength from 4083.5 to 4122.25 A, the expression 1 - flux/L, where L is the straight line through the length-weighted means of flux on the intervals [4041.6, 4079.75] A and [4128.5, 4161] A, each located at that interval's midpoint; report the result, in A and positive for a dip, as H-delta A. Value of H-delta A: 1.05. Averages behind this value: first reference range 13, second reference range 13.2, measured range 12.8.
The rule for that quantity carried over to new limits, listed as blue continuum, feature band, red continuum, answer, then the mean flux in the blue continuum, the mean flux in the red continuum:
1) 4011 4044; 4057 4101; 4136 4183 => 0.5 A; 13.2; 13.3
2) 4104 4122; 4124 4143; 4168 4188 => -0.4 A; 13.1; 13.1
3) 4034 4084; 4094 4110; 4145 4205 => 1.8 A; 13.1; 13.1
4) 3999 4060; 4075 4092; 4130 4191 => -0.4 A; 13.2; 13.2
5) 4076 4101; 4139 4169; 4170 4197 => -0.4 A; 13.1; 13.1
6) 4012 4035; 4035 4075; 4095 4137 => -0.3 A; 13.1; 12.7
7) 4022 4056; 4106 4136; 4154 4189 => -0.3 A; 13.1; 13.2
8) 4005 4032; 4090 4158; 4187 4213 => 0.7 A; 13.2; 13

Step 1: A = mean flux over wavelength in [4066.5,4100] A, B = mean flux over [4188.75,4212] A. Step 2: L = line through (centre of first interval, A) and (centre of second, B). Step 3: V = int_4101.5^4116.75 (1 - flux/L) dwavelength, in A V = 1.0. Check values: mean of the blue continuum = 13.2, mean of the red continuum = 13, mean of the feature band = 12.3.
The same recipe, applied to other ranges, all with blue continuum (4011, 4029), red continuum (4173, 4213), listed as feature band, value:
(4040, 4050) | 0.3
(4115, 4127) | -0.3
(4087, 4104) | 1.2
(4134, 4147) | -0.1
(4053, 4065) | 0.2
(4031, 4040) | 0.3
